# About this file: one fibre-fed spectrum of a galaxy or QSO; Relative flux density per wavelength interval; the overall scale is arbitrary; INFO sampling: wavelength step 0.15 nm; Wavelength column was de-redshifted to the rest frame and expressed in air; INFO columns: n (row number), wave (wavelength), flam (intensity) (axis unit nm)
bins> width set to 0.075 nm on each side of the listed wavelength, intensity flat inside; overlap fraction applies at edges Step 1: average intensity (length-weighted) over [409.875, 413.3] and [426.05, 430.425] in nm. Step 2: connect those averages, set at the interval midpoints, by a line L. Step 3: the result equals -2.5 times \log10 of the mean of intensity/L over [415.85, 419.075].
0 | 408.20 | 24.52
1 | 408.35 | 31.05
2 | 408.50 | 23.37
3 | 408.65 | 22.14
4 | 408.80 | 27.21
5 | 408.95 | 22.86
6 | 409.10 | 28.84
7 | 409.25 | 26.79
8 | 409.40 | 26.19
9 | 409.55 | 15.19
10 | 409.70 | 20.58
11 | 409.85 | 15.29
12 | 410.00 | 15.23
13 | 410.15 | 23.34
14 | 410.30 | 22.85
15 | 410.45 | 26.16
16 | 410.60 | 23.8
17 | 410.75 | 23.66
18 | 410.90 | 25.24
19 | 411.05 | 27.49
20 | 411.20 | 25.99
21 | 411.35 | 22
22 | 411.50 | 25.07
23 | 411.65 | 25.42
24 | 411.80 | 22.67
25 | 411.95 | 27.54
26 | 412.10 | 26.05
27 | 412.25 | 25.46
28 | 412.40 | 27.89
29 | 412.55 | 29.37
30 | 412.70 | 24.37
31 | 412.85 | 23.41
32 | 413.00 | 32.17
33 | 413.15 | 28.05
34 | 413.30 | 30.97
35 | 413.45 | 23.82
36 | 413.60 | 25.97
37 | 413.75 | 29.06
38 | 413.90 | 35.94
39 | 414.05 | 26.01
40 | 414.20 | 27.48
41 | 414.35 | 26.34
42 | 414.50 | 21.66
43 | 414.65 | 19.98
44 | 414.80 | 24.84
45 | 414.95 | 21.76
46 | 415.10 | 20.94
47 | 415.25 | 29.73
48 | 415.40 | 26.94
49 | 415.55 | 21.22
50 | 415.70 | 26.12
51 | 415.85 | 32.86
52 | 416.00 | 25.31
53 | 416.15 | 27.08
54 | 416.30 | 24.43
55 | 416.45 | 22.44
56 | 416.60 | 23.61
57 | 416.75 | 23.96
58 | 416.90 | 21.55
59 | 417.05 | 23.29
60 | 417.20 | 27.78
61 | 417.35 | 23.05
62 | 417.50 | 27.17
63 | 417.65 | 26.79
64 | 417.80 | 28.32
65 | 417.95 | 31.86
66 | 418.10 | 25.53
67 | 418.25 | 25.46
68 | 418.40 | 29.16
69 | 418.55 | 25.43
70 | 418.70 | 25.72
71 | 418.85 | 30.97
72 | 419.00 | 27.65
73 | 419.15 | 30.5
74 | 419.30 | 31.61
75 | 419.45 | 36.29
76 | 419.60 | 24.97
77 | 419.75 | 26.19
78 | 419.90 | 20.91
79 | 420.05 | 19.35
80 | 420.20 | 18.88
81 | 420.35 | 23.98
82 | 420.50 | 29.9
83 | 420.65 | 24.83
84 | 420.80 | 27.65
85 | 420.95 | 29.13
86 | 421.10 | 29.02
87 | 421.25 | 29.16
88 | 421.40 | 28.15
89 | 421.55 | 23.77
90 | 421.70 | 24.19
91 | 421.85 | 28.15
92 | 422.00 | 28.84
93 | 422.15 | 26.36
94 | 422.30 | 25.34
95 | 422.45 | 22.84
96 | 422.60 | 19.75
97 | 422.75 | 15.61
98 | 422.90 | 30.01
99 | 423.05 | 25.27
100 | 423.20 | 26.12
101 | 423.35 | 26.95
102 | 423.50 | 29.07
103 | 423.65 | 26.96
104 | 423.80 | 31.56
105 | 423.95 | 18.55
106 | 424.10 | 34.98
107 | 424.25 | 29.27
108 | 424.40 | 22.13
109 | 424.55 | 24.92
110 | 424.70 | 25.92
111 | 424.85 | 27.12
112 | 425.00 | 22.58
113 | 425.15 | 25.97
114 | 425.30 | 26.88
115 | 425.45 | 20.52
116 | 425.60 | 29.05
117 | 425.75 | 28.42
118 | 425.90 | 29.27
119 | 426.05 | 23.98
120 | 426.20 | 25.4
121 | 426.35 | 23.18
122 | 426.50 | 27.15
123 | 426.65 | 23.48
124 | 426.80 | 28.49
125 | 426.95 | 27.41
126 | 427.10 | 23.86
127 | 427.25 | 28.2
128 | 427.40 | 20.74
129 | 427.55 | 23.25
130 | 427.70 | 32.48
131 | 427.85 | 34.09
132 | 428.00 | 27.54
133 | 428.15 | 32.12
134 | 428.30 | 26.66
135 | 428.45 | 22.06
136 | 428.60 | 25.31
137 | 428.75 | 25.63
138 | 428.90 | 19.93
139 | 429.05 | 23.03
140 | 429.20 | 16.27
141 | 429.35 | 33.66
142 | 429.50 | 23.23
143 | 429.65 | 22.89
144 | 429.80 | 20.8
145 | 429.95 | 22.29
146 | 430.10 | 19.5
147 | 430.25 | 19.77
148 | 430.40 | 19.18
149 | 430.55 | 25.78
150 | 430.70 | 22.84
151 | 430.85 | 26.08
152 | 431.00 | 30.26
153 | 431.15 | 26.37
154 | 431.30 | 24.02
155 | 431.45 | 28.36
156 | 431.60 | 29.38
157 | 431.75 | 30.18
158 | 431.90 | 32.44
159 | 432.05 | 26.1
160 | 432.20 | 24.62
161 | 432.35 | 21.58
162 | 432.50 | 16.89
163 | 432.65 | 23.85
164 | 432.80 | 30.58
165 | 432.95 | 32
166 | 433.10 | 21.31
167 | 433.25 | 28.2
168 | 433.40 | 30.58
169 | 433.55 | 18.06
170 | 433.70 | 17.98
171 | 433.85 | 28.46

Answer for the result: -0.05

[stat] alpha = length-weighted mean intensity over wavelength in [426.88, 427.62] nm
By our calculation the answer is 24.7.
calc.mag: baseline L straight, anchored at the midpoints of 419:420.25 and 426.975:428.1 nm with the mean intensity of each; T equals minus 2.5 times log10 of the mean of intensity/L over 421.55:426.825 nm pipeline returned 0.05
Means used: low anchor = 26.3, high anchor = 27.3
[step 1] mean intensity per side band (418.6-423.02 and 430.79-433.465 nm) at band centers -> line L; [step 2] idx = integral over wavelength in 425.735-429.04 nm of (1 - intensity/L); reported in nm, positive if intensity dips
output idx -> 0.04 nm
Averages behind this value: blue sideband 26.2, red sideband 26.8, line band 26.2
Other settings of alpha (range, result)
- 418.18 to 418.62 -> 26.7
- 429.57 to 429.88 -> 21.9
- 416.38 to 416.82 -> 23.3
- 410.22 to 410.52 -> 24.5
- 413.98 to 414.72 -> 24.3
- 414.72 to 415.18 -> 22.6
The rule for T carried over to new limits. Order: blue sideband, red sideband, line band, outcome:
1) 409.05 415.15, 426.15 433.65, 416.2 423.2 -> -0.038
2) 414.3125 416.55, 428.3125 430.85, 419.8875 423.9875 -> -0.072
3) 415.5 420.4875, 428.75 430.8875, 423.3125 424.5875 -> -0.122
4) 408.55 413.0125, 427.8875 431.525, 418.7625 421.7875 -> -0.108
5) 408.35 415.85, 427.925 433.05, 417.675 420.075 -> -0.108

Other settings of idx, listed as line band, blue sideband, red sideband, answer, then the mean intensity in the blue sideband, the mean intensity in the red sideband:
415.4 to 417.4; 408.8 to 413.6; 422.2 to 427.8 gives 0.01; 24.7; 25.8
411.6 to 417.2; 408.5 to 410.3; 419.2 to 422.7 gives -0.47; 22.2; 26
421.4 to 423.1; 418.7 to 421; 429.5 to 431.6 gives 0.09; 26.8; 23.9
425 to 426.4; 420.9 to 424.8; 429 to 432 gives 0.00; 26.2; 24.8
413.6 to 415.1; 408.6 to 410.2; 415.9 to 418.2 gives -0.08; 22.1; 25.6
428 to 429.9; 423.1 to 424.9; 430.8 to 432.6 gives 0.15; 26.9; 26.3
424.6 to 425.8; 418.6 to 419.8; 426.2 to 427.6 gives 0.01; 29.2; 25.1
